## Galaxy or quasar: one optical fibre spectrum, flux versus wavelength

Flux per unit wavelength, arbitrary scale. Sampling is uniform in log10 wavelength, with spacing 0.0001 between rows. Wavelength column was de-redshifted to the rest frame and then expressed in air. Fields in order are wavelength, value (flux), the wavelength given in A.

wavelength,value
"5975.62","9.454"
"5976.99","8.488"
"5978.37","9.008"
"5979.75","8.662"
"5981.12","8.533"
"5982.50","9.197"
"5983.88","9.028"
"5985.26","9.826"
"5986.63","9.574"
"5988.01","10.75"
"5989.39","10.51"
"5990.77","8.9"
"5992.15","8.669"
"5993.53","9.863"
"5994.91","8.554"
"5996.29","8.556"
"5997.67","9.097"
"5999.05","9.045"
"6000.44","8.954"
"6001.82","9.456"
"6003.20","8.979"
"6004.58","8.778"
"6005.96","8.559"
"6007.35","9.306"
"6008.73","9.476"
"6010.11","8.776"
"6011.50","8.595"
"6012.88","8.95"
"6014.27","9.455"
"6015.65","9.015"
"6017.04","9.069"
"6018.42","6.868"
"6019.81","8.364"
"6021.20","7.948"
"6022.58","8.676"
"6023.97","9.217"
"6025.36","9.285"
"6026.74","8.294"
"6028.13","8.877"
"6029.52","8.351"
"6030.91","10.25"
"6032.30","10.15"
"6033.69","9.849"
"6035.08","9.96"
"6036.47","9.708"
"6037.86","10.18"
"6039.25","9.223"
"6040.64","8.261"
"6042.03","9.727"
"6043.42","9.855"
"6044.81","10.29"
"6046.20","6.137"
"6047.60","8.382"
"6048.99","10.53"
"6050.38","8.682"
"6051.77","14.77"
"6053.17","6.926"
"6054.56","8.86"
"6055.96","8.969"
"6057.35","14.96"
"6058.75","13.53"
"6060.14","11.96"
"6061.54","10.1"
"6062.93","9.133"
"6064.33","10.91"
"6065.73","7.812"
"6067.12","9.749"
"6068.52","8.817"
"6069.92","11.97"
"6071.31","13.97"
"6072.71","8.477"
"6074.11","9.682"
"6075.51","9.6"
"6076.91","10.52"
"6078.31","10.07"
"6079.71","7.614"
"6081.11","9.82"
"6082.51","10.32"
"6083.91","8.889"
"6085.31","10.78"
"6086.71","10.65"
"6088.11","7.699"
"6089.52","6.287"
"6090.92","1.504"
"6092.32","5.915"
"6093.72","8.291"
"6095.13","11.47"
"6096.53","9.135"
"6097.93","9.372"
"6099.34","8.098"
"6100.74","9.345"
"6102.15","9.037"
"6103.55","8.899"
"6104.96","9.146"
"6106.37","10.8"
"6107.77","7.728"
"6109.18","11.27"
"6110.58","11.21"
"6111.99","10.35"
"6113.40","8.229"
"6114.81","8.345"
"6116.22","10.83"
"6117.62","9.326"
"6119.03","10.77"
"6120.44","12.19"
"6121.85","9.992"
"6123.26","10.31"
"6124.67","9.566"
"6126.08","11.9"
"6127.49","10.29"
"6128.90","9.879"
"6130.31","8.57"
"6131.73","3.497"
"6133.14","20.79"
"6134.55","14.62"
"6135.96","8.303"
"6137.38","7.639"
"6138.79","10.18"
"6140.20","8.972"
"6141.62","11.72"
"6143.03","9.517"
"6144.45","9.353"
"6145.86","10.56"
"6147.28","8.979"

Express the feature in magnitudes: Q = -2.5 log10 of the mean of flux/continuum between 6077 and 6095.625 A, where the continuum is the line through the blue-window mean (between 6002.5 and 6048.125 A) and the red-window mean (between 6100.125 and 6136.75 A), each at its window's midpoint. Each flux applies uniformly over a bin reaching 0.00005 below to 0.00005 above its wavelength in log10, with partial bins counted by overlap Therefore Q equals 0.16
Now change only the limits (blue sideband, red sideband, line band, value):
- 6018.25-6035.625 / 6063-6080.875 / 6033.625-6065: -0.07 mag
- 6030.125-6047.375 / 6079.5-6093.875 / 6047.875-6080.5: -0.19 mag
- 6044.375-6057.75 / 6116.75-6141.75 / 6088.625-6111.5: 0.18 mag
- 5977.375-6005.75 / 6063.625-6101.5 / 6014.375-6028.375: 0.07 mag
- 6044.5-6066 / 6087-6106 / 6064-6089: -0.08 mag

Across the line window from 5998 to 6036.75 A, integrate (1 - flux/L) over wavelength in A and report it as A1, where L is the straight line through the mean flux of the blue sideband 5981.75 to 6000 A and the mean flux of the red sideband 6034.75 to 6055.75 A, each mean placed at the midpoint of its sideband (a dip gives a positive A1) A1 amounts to 1.55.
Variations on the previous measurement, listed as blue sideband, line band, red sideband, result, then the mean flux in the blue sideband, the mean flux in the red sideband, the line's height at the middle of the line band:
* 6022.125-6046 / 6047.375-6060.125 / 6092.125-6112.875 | -1.9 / 9.36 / 9.41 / 9.38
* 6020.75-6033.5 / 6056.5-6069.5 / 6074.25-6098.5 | -2.8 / 9.06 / 8.72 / 8.85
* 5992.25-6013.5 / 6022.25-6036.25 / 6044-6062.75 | 0.5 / 8.99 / 10.3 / 9.66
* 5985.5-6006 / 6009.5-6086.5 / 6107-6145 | 0.1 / 9.25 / 10.2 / 9.63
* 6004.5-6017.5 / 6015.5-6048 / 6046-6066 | 2.0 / 9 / 10.3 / 9.58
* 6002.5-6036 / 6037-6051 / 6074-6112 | -0.2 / 8.97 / 9.02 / 8.98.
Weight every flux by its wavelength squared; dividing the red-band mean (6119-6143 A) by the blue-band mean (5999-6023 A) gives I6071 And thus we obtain 1.24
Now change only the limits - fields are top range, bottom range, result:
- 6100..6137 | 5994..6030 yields 1.20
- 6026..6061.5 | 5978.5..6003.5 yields 1.09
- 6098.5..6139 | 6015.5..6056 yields 1.13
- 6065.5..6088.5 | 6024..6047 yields 1.08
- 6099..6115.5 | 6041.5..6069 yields 0.95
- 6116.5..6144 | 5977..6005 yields 1.19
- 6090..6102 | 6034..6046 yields 0.85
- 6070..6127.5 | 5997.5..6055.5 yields 1.06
